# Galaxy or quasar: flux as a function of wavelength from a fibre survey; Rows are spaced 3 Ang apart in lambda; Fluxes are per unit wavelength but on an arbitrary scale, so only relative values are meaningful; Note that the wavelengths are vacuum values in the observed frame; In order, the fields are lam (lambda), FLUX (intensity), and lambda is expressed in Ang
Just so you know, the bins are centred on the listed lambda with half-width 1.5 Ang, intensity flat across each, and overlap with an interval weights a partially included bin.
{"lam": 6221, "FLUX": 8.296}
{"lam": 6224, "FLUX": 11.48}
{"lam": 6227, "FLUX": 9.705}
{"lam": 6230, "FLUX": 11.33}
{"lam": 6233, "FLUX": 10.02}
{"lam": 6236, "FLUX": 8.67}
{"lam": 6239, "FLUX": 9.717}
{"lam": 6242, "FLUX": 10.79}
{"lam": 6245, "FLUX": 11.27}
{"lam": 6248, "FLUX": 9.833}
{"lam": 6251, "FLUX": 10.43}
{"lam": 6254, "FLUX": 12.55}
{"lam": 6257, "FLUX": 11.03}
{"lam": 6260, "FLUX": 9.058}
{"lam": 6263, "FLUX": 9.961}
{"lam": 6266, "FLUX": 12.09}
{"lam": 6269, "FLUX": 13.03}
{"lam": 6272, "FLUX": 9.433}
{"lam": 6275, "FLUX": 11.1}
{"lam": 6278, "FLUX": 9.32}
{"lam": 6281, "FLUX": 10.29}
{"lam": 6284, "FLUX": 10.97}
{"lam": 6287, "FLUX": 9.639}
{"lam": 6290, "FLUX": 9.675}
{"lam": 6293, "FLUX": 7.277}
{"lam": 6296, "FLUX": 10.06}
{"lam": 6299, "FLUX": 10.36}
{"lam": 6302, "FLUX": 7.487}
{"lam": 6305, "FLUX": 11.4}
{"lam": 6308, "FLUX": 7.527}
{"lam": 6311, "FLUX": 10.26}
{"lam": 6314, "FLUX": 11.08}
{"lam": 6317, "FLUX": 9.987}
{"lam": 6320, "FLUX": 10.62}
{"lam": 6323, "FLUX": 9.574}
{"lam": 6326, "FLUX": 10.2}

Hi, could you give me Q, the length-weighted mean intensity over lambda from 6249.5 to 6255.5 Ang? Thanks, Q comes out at 11.5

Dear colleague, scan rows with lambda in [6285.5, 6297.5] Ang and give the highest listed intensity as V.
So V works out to 10.06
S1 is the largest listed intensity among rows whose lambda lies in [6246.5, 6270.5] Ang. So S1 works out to 13.03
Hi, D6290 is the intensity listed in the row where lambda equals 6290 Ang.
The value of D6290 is 9.675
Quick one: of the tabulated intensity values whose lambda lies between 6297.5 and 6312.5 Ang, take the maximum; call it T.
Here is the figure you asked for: 11.4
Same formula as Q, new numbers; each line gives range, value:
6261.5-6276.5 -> 11.1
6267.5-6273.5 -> 11.2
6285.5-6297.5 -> 9.16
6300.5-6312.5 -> 9.17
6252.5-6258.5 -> 11.8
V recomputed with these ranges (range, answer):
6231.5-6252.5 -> 11.27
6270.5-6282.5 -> 11.1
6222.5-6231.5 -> 11.48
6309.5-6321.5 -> 11.08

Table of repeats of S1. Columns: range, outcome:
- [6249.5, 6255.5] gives 12.55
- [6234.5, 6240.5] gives 9.717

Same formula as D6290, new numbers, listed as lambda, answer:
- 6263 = 9.961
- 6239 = 9.717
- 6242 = 10.79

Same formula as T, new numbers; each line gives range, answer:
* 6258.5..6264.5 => 9.961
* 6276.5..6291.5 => 10.97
